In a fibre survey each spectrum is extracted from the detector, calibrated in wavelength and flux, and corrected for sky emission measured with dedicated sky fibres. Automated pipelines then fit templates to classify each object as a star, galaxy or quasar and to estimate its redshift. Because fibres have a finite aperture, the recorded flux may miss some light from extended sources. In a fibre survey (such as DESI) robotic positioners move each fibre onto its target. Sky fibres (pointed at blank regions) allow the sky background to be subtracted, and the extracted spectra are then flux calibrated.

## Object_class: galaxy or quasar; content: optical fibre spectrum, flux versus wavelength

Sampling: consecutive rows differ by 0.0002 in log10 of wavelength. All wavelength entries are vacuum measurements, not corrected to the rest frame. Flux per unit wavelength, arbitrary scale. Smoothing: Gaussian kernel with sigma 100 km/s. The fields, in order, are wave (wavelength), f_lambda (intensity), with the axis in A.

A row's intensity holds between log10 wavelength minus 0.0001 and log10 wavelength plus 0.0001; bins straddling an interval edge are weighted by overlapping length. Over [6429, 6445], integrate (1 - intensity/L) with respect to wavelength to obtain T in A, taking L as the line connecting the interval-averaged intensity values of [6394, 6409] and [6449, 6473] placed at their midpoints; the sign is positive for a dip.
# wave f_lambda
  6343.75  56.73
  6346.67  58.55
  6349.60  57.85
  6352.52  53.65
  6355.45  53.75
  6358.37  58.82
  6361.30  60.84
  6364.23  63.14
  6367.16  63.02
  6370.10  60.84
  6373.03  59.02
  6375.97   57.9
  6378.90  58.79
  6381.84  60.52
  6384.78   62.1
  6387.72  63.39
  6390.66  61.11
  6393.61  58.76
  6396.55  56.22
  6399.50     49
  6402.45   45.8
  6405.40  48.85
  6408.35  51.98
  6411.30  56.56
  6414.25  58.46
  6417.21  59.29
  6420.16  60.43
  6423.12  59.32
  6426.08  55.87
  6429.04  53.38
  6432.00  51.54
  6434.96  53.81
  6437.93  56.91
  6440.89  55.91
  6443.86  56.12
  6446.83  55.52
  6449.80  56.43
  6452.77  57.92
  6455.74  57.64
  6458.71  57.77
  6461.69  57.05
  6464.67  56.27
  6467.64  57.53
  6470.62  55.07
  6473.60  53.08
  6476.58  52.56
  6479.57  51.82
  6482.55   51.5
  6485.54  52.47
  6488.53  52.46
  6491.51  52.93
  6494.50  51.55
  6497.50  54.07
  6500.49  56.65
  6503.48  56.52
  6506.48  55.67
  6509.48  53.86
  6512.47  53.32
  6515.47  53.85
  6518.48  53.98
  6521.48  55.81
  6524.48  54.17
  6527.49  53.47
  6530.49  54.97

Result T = -0.1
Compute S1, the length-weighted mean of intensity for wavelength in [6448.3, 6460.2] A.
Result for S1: 57.5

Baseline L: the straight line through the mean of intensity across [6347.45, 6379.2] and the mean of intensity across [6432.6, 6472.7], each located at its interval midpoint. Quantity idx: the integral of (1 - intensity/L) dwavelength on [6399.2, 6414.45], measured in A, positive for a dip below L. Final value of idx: 1.6 A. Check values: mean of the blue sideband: 58.9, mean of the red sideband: 56.3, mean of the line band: 51.4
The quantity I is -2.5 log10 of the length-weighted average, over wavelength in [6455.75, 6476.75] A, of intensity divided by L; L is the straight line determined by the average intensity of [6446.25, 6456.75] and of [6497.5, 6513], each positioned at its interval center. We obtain 0.010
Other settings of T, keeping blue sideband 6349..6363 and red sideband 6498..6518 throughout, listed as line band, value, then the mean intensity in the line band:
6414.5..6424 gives -0.6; 59.5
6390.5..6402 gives 0.3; 54.8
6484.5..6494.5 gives 0.5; 52.5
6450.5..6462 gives -0.4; 57.6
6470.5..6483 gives 0.6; 52.7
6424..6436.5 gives 0.5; 53.9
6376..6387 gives -0.7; 60.4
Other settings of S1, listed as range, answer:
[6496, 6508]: 55.7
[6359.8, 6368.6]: 62.3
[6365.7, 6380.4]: 59.9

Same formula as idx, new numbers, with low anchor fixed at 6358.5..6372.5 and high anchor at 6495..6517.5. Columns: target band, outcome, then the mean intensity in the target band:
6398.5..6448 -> 3.3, 54.7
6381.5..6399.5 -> 0.3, 59.4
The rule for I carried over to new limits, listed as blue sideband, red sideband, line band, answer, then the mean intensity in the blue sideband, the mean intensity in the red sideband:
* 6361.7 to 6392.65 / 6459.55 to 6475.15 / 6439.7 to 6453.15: 0.015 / 60.9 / 55.9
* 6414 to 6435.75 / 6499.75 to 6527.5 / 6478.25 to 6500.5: 0.051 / 56.5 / 54.7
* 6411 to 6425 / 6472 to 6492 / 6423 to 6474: -0.003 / 58.9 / 52.4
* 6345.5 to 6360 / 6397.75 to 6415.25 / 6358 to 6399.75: -0.109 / 56.5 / 51.7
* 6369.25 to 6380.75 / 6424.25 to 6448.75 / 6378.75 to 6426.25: 0.009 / 59.1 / 55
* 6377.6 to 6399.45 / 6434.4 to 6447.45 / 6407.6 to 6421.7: -0.001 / 59.4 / 55.8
